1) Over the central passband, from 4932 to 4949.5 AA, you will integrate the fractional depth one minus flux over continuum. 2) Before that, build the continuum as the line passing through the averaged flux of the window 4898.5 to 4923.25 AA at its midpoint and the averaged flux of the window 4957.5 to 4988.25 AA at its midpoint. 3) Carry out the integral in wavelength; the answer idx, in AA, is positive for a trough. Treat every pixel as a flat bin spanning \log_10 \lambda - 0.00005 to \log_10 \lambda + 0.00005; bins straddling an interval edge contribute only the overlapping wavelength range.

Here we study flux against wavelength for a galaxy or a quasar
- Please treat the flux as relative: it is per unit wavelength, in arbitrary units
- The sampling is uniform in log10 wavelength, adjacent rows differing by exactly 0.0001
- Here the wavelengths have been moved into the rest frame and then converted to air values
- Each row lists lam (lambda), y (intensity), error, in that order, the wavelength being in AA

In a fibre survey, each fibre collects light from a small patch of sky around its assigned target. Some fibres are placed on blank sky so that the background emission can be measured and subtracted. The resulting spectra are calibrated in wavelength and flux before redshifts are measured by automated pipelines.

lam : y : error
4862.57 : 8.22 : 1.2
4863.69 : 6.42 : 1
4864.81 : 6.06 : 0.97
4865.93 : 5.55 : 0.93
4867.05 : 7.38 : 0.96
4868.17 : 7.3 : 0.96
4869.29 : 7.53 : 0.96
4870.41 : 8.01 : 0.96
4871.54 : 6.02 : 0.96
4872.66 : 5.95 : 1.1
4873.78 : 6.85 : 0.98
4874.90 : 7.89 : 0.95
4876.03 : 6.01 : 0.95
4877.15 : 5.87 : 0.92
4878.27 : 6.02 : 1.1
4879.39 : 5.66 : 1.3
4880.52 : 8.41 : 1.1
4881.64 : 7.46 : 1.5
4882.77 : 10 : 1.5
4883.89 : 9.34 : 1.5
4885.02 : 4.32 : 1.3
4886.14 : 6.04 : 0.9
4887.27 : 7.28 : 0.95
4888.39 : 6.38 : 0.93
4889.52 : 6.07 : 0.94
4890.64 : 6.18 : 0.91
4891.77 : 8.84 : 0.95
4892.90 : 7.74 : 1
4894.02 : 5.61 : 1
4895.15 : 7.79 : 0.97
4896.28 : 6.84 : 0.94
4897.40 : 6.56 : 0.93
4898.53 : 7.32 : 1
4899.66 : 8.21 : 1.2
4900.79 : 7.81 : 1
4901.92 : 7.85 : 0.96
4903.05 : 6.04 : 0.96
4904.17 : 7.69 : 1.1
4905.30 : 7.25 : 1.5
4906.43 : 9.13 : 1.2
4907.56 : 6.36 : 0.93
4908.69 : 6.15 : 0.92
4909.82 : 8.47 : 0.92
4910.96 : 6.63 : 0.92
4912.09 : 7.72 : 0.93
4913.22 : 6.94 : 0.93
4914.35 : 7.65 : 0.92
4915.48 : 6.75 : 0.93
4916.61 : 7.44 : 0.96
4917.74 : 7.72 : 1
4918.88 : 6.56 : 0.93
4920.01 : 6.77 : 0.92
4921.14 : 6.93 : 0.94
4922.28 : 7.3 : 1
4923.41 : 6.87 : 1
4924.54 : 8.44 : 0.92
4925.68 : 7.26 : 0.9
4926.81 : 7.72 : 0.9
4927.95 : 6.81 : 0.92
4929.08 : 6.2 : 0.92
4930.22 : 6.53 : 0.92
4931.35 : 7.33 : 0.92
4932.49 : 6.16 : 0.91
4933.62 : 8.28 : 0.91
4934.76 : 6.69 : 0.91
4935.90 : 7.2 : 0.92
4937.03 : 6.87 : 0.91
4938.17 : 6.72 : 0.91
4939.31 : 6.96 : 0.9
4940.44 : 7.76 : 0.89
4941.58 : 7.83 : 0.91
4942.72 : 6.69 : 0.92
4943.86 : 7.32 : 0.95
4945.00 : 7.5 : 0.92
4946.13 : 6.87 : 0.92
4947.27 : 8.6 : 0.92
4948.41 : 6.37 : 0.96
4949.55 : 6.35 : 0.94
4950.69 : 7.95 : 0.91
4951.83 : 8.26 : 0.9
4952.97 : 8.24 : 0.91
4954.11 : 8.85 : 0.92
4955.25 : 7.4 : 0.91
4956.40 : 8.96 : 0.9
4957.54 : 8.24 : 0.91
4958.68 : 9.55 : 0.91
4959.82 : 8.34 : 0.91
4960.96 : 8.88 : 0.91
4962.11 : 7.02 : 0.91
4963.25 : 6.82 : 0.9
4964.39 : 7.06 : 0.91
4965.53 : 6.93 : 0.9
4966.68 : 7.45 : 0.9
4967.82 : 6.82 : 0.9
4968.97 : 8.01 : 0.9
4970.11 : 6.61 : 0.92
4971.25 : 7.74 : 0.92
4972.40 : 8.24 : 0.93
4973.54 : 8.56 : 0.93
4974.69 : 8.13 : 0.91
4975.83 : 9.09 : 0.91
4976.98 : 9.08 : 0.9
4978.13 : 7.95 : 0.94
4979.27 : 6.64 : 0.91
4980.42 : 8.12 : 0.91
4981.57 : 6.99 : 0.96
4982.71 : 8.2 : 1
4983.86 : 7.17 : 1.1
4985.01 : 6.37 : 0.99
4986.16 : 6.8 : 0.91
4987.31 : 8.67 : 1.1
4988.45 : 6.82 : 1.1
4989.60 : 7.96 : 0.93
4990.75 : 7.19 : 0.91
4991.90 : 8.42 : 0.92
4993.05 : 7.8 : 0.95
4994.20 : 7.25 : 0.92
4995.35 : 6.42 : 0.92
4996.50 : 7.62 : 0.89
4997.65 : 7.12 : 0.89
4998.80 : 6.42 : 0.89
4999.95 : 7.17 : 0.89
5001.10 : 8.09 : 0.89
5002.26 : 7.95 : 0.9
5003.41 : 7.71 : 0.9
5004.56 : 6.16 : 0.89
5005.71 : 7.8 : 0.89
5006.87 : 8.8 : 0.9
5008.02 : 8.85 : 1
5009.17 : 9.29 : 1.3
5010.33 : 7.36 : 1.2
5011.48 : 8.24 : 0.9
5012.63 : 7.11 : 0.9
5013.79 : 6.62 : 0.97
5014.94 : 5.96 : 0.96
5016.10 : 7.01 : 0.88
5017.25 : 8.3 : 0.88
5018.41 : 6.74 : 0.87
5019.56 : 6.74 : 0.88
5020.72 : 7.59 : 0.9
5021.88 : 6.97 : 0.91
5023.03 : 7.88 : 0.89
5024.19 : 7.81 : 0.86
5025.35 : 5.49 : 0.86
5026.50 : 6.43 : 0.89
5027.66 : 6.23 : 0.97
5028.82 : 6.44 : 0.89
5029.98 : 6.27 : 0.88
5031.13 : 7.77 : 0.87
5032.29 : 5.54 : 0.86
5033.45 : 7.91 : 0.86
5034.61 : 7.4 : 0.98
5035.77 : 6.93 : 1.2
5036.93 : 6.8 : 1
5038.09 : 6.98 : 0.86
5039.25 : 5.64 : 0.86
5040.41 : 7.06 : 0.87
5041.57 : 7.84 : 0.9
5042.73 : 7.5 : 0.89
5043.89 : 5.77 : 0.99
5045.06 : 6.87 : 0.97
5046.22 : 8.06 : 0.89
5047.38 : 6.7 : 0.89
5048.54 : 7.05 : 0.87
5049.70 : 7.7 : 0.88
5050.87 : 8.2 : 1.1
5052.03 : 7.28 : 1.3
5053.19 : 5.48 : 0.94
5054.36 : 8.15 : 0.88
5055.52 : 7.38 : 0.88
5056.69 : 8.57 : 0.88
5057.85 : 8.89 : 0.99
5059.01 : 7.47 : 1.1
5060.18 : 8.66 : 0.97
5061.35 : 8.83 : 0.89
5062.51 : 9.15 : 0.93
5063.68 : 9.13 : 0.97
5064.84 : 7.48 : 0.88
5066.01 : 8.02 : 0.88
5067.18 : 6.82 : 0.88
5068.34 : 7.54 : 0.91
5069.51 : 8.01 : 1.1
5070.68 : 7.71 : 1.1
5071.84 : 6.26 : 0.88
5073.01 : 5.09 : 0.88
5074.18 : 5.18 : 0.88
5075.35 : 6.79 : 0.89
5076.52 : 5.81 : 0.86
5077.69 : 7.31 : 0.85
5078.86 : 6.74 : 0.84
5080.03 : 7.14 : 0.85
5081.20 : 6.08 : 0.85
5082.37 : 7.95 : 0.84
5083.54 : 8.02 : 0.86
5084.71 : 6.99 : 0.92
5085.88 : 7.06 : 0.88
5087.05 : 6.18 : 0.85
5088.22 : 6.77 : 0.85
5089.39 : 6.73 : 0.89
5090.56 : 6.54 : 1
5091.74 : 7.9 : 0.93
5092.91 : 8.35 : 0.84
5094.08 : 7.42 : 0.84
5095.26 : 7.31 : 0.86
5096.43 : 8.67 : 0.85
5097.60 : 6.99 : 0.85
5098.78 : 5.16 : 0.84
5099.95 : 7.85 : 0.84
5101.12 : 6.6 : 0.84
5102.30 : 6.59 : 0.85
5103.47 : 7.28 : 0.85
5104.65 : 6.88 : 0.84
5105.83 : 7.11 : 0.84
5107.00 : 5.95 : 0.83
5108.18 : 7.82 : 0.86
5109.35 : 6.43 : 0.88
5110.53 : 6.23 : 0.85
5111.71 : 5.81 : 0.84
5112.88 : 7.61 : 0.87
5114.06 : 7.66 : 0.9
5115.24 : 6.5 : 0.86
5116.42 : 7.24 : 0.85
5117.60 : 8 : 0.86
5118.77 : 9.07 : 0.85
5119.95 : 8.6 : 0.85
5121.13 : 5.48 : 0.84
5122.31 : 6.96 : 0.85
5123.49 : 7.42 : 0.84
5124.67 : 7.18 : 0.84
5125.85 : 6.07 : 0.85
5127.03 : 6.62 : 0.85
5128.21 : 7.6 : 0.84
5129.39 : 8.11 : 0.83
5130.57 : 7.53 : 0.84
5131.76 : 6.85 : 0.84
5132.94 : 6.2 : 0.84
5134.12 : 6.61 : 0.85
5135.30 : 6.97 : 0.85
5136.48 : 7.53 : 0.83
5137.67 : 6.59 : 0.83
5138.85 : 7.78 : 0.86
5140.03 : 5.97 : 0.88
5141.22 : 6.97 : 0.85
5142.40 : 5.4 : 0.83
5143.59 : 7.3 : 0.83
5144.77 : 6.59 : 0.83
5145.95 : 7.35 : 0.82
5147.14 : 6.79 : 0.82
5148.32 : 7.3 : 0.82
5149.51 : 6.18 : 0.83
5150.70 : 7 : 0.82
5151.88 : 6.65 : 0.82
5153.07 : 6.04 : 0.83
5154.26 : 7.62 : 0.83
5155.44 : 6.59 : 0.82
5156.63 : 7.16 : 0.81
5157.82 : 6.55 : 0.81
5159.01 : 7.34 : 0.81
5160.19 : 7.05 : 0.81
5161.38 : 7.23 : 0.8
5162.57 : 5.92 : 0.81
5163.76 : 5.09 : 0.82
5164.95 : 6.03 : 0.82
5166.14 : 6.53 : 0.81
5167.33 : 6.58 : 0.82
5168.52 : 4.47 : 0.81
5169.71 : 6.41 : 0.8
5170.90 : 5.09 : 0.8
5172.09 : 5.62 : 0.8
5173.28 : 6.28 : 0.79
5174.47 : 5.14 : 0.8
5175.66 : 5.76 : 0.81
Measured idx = 0.8 AA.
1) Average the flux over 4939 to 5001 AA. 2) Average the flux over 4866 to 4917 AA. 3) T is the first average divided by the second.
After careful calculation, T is 1.07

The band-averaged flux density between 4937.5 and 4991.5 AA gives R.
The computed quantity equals 7.66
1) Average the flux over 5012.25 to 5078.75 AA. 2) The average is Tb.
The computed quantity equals 7.16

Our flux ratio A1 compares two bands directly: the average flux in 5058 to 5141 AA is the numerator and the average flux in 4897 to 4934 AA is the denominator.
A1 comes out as 0.99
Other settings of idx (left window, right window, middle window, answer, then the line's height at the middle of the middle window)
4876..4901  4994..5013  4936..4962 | -1.3 AA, 7.35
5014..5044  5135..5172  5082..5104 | -1.4 AA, 6.73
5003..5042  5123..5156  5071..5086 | 0.8 AA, 7.03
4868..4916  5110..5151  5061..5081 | -0.5 AA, 7.03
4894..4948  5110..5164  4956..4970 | -1.2 AA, 7.17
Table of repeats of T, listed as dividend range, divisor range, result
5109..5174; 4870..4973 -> 0.93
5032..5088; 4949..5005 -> 0.94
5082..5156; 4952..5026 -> 0.92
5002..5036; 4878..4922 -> 1.01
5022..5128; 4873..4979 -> 0.97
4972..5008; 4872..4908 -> 1.08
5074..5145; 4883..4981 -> 0.94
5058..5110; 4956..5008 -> 0.94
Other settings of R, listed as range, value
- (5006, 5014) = 8.09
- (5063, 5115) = 7.02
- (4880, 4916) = 7.28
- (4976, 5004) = 7.52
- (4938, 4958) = 7.62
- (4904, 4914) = 7.36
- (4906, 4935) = 7.18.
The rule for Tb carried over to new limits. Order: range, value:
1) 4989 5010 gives 7.66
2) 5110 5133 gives 7.16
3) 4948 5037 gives 7.49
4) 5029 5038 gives 6.93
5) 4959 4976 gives 7.71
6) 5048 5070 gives 7.89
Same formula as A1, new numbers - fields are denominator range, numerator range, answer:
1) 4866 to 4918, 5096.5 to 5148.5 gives 0.98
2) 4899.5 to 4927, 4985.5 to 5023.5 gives 1.02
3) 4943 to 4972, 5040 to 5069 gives 1.00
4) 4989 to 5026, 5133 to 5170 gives 0.89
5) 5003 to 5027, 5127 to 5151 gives 0.94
